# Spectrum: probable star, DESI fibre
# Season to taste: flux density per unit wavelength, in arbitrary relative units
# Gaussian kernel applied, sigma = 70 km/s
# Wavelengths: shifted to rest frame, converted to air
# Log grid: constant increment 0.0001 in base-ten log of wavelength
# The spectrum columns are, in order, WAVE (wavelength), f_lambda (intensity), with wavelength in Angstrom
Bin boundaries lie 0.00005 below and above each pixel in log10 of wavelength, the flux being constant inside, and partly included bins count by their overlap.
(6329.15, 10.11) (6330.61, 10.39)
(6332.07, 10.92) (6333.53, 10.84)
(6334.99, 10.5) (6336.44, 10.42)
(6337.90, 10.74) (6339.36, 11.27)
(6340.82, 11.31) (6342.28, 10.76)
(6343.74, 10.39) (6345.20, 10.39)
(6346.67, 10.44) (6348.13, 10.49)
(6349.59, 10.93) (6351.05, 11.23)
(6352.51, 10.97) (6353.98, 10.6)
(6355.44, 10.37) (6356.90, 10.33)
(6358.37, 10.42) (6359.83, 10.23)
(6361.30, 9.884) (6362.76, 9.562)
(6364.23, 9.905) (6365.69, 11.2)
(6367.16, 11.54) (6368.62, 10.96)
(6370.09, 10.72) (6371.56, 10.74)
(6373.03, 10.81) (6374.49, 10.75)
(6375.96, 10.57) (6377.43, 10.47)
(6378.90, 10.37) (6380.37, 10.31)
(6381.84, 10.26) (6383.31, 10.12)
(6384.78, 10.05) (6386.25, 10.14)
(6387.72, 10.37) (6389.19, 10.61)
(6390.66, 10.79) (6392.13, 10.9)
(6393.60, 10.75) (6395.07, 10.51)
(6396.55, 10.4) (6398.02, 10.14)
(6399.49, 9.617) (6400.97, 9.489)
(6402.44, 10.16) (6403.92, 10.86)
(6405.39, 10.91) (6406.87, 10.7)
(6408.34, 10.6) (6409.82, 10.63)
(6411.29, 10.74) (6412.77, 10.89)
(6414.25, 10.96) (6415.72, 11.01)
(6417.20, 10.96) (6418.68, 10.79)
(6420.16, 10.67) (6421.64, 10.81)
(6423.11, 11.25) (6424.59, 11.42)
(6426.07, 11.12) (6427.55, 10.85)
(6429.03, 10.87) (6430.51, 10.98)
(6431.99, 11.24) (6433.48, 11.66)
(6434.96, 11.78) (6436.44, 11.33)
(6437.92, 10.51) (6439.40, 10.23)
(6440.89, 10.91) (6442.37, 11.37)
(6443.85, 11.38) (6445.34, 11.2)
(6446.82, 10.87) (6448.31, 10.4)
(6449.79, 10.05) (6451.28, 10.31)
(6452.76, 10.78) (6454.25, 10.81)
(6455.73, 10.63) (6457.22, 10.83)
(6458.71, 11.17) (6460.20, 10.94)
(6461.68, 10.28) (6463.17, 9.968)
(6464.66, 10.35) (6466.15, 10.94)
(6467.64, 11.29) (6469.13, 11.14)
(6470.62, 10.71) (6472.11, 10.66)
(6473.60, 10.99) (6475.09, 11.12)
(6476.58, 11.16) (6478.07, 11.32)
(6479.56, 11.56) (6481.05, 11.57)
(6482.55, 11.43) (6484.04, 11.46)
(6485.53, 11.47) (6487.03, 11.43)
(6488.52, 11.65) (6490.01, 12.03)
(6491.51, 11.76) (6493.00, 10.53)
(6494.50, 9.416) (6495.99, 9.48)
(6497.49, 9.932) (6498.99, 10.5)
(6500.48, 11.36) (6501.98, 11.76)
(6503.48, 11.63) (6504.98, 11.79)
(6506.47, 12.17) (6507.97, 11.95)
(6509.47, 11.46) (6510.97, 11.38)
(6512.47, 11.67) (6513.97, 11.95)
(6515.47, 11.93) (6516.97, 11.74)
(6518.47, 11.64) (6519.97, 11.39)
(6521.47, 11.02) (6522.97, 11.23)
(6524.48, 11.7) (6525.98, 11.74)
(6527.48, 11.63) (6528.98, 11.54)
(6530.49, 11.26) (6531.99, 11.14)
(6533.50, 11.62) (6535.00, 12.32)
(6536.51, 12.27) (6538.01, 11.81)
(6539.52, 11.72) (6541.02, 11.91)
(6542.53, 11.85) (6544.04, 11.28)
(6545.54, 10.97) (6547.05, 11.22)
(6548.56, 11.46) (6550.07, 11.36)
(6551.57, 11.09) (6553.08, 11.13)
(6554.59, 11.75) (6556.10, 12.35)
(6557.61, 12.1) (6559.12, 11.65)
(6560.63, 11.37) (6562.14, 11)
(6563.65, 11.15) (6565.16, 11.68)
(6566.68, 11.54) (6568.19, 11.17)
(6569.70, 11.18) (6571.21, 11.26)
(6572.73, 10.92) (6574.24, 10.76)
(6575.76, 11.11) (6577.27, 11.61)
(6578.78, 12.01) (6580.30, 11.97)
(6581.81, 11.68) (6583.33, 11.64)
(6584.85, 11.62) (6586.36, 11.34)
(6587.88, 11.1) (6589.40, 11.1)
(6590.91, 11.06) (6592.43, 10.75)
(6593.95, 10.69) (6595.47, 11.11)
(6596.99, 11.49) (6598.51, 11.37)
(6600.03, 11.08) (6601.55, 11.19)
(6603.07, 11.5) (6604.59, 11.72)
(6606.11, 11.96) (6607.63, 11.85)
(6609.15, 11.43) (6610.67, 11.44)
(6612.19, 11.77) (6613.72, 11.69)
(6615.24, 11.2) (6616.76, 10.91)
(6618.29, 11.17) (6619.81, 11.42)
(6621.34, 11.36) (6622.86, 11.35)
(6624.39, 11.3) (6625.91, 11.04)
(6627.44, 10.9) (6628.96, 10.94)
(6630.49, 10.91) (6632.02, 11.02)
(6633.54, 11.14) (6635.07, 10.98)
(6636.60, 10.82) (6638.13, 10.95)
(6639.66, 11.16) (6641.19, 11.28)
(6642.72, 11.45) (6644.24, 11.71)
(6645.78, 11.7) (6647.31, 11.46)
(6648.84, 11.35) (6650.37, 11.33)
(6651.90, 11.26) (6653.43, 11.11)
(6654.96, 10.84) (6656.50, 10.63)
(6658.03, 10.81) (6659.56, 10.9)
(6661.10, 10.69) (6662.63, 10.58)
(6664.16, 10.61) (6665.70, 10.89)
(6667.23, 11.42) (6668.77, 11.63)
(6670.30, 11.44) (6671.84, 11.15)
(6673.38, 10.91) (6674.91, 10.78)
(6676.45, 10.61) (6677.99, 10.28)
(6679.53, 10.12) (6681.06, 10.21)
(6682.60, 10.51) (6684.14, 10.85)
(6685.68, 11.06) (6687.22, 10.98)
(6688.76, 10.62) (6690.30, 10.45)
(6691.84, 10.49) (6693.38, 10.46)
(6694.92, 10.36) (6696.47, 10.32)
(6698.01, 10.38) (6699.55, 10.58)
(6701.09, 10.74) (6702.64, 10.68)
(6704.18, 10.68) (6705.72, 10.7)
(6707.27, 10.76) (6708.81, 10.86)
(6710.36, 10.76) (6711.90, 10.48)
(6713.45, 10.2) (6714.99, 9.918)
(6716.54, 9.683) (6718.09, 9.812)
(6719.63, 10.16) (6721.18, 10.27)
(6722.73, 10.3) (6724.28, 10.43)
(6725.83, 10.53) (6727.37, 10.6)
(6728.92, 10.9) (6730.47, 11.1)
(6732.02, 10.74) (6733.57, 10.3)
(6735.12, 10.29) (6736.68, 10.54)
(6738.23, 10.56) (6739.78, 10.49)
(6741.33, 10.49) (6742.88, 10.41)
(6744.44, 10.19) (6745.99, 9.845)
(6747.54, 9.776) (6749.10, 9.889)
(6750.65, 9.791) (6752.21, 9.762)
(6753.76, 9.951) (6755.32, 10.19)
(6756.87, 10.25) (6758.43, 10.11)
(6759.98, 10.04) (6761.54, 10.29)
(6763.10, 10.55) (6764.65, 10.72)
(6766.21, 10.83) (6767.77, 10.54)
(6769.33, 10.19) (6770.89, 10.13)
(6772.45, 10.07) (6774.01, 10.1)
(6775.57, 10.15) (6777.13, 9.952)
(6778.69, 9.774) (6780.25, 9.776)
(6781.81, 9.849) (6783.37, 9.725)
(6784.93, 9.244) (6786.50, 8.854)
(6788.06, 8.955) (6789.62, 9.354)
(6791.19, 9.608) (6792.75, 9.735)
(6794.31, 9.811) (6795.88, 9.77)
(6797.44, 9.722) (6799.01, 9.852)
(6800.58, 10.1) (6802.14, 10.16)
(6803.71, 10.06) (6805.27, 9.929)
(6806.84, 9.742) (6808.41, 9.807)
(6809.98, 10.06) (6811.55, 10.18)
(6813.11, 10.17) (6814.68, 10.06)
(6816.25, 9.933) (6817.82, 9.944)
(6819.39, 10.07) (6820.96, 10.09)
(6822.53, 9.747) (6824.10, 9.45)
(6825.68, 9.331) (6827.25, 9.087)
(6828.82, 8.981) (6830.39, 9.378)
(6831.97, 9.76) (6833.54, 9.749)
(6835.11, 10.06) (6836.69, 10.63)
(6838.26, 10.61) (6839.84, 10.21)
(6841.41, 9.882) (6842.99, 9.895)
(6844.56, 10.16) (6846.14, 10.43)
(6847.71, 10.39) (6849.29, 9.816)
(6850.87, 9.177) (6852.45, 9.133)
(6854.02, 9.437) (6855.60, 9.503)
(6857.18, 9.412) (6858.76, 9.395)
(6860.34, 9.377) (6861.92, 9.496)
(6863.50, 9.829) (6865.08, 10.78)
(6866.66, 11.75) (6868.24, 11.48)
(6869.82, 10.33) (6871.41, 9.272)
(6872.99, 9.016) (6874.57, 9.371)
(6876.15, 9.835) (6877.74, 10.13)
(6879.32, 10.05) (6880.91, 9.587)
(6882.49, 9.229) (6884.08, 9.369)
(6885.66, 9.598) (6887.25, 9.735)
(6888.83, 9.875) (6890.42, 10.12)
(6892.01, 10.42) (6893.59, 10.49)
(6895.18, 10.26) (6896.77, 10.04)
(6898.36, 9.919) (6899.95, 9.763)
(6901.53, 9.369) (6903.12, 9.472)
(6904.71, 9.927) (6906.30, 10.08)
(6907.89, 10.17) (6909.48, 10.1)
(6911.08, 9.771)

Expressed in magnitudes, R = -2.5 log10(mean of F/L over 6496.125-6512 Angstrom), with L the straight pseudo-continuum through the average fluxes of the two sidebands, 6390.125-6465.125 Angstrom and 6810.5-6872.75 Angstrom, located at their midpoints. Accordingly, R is -0.07 mag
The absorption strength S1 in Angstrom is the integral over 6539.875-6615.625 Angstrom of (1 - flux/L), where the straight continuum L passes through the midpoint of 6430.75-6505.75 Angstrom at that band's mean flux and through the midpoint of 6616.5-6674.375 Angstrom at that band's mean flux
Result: -2.4 Angstrom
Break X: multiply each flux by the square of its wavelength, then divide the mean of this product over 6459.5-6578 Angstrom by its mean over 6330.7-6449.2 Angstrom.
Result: 1.10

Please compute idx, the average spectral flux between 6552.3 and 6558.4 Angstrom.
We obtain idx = 11.8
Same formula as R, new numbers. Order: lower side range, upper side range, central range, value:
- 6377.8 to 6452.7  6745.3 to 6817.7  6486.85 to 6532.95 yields -0.08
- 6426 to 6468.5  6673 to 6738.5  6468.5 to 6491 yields -0.05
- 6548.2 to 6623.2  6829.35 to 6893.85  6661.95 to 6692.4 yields 0.01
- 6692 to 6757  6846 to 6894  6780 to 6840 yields 0.03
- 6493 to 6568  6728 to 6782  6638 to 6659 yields -0.04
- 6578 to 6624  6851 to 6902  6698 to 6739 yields 0.03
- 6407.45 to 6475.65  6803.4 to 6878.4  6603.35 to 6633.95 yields -0.09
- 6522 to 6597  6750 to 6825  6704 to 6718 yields 0.00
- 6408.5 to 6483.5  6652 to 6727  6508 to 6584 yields -0.07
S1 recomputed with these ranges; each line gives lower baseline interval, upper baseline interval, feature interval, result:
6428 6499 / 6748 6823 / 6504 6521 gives -1.48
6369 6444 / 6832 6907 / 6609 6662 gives -4.43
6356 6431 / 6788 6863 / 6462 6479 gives -0.69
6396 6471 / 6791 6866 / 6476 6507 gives -1.63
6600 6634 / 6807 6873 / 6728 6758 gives 0.66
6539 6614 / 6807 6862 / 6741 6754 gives 0.44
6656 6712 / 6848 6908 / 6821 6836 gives 0.78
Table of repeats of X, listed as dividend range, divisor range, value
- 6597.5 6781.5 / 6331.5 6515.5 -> 1.07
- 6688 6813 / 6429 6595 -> 0.97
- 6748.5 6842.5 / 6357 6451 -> 1.05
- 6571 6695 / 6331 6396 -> 1.14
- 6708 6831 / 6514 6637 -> 0.93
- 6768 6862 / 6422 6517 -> 0.98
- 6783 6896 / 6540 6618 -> 0.93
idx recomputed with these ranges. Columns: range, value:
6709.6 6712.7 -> 10.6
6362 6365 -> 9.77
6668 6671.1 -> 11.5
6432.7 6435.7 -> 11.7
